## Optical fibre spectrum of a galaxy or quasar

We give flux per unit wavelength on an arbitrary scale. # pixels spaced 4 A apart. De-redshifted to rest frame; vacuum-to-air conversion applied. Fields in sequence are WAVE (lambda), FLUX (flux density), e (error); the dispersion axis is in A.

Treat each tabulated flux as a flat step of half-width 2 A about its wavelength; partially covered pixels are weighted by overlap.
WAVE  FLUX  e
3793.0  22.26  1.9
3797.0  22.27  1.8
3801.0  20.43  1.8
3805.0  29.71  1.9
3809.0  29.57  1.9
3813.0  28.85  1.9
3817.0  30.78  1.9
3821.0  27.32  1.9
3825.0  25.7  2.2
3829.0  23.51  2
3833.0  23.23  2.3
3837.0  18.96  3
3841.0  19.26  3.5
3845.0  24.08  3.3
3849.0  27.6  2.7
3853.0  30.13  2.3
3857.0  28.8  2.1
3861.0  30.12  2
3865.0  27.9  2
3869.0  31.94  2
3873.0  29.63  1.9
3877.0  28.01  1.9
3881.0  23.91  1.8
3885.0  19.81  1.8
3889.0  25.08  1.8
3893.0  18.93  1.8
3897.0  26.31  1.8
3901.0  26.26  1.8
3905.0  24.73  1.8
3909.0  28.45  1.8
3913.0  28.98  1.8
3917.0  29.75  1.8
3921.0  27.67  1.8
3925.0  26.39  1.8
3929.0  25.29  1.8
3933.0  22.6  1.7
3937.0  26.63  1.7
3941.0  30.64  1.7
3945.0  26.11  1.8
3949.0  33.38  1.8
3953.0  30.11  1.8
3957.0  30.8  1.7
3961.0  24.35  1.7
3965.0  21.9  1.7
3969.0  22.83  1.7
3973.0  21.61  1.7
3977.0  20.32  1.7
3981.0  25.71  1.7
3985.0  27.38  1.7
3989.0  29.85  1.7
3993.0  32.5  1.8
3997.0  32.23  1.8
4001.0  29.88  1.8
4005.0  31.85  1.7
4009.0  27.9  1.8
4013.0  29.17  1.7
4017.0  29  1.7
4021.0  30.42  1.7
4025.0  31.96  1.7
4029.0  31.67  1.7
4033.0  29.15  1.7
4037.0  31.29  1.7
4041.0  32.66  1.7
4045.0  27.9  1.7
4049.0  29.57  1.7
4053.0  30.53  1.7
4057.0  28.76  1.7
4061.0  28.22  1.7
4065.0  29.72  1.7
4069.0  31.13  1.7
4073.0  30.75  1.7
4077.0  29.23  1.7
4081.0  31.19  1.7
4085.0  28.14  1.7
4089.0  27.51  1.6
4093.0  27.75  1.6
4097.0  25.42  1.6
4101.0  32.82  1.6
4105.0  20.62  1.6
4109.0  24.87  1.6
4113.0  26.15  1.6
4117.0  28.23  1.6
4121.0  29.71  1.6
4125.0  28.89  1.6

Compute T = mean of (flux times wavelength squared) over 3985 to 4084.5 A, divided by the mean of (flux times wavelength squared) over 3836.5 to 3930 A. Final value 1.24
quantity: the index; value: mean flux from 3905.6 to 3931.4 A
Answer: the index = 27.5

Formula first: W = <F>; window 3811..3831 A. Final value 27.2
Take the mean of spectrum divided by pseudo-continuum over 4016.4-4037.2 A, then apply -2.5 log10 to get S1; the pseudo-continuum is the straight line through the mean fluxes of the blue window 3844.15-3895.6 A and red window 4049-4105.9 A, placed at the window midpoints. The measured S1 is -0.08 mag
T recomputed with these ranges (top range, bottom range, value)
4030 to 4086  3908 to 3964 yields 1.14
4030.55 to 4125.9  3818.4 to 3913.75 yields 1.24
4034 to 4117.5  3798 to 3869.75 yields 1.23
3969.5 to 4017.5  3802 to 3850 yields 1.19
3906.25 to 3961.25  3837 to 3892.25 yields 1.11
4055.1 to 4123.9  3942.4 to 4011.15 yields 1.08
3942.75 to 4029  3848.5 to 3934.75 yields 1.11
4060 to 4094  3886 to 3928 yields 1.23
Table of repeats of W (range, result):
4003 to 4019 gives 29.5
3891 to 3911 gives 24.9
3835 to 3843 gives 19.1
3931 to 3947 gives 26.5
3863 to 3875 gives 29.8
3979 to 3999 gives 29.5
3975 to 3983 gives 23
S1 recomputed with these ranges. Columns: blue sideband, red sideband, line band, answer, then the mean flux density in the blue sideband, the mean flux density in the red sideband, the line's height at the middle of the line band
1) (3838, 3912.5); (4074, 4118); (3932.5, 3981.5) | 0.02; 26.1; 27.5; 26.6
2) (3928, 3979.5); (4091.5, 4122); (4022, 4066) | -0.14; 25.9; 26.8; 26.5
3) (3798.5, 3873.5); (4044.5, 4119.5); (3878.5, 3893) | 0.19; 26.6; 28.4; 27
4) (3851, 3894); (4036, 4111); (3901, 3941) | 0.02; 26.9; 28.8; 27.4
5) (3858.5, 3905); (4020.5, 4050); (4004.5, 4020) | 0.02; 26.1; 30.6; 29.9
